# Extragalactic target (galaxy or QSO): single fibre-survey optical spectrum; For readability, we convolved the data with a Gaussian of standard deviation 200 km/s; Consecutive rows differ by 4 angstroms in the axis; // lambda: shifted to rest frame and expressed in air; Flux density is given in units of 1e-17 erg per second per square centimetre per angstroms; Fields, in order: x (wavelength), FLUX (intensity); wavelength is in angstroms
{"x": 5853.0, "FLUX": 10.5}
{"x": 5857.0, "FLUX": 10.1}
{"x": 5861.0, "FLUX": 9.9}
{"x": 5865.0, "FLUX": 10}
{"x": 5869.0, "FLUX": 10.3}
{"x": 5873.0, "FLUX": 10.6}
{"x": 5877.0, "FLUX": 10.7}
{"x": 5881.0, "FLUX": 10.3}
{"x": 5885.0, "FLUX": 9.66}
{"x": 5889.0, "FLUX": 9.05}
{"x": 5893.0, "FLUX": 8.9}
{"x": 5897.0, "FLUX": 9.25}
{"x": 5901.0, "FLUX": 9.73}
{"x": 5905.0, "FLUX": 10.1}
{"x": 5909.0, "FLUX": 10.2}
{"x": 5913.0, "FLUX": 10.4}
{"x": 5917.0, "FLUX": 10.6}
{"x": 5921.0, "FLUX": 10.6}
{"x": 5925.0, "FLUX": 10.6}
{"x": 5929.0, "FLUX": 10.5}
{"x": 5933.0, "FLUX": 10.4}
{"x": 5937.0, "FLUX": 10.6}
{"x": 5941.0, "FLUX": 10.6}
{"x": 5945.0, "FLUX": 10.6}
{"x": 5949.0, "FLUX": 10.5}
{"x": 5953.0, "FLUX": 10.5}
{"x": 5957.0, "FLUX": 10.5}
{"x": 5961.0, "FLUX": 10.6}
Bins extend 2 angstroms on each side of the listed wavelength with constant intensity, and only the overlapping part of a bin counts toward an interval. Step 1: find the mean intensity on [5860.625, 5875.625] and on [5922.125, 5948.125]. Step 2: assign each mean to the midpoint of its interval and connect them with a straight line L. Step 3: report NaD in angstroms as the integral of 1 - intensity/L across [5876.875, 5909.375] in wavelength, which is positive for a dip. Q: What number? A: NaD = 2.1 angstroms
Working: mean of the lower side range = 10.3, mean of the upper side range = 10.5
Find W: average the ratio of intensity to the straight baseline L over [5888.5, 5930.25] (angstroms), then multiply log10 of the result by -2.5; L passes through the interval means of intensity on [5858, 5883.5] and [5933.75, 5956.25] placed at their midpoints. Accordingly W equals 0.04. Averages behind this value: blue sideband 10.3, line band 10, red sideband 10.5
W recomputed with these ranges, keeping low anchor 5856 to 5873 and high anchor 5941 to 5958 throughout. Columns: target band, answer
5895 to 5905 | 0.075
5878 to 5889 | 0.038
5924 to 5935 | -0.005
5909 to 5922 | -0.011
